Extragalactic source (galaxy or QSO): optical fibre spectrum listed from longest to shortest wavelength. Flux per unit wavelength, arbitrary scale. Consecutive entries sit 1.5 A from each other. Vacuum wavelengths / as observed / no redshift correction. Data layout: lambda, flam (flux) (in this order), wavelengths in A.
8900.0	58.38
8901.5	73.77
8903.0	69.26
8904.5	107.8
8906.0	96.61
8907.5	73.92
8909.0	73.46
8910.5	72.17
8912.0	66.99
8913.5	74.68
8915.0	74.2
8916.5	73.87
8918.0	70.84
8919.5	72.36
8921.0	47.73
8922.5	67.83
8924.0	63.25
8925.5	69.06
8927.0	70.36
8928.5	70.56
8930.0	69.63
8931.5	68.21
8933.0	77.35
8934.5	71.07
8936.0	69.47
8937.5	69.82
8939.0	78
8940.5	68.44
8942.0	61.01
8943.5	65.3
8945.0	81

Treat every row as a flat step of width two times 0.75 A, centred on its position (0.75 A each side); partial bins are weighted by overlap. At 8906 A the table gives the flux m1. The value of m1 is 96.61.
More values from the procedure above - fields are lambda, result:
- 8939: 78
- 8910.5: 72.17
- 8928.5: 70.56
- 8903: 69.26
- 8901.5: 73.77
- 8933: 77.35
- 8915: 74.2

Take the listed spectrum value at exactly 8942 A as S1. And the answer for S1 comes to 61.01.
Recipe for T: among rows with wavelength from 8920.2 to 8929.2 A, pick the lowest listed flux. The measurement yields 47.73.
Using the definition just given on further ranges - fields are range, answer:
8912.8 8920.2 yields 70.84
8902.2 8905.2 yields 69.26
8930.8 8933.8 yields 68.21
